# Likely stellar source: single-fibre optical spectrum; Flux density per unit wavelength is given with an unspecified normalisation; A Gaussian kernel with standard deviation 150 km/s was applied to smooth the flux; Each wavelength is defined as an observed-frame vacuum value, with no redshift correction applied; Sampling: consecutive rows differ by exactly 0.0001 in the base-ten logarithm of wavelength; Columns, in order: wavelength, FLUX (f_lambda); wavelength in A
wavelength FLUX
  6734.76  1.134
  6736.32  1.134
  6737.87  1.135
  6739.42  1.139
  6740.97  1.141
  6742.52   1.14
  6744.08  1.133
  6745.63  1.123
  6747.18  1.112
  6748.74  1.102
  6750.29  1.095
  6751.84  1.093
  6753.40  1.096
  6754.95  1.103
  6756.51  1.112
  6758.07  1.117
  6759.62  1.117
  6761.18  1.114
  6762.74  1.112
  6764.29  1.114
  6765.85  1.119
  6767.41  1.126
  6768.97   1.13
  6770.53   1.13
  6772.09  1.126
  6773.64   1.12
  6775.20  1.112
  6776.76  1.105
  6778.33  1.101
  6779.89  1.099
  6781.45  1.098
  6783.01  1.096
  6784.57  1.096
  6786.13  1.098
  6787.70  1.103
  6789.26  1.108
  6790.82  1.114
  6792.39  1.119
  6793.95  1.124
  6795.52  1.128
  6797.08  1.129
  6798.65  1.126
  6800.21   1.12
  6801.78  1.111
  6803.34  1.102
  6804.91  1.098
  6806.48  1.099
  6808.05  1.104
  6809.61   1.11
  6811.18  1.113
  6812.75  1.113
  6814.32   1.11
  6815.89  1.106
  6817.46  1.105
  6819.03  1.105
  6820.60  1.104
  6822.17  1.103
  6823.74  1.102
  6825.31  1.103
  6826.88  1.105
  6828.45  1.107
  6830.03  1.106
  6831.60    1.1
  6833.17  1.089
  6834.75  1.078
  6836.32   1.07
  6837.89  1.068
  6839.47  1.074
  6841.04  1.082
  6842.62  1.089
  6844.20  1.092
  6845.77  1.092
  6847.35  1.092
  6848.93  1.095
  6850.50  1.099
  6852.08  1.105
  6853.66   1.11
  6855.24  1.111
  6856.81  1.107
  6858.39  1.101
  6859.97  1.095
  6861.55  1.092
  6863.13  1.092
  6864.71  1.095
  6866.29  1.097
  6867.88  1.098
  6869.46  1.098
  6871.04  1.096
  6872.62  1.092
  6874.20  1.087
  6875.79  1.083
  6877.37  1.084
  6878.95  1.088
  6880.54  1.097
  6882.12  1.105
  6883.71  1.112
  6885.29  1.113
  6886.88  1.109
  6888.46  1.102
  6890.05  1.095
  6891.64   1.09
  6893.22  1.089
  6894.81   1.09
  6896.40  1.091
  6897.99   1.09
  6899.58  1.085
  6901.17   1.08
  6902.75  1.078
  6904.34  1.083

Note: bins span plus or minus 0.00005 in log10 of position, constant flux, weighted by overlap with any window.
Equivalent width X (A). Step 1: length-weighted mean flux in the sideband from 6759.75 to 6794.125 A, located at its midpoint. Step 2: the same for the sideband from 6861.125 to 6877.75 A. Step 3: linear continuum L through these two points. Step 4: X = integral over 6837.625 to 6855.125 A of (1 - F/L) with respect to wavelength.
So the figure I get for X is 0.08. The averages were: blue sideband 1.11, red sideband 1.09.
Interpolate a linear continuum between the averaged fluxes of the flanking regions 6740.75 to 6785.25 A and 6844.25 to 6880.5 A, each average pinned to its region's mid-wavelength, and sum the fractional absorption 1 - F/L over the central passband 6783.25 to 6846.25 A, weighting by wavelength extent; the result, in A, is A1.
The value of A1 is 0.1 A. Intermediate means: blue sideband 1.11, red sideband 1.1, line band 1.1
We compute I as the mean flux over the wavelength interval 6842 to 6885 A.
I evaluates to 1.1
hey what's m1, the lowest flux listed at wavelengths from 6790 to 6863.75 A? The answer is 1.068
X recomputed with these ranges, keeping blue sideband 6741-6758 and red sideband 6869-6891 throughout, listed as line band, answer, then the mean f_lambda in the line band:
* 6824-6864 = 0.3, 1.09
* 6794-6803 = -0.1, 1.12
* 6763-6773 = -0.1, 1.12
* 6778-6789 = 0.1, 1.1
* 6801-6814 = 0.0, 1.11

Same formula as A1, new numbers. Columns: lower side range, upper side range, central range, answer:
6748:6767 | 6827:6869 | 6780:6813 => -0.2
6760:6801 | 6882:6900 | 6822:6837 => 0.1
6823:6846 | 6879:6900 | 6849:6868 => -0.1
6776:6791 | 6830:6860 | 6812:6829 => -0.2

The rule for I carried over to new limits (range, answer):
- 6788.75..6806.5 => 1.12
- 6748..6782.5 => 1.11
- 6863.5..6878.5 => 1.09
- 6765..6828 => 1.11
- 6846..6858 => 1.1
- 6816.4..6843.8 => 1.09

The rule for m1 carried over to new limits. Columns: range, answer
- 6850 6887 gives 1.083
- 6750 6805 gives 1.093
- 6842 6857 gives 1.089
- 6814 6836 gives 1.078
